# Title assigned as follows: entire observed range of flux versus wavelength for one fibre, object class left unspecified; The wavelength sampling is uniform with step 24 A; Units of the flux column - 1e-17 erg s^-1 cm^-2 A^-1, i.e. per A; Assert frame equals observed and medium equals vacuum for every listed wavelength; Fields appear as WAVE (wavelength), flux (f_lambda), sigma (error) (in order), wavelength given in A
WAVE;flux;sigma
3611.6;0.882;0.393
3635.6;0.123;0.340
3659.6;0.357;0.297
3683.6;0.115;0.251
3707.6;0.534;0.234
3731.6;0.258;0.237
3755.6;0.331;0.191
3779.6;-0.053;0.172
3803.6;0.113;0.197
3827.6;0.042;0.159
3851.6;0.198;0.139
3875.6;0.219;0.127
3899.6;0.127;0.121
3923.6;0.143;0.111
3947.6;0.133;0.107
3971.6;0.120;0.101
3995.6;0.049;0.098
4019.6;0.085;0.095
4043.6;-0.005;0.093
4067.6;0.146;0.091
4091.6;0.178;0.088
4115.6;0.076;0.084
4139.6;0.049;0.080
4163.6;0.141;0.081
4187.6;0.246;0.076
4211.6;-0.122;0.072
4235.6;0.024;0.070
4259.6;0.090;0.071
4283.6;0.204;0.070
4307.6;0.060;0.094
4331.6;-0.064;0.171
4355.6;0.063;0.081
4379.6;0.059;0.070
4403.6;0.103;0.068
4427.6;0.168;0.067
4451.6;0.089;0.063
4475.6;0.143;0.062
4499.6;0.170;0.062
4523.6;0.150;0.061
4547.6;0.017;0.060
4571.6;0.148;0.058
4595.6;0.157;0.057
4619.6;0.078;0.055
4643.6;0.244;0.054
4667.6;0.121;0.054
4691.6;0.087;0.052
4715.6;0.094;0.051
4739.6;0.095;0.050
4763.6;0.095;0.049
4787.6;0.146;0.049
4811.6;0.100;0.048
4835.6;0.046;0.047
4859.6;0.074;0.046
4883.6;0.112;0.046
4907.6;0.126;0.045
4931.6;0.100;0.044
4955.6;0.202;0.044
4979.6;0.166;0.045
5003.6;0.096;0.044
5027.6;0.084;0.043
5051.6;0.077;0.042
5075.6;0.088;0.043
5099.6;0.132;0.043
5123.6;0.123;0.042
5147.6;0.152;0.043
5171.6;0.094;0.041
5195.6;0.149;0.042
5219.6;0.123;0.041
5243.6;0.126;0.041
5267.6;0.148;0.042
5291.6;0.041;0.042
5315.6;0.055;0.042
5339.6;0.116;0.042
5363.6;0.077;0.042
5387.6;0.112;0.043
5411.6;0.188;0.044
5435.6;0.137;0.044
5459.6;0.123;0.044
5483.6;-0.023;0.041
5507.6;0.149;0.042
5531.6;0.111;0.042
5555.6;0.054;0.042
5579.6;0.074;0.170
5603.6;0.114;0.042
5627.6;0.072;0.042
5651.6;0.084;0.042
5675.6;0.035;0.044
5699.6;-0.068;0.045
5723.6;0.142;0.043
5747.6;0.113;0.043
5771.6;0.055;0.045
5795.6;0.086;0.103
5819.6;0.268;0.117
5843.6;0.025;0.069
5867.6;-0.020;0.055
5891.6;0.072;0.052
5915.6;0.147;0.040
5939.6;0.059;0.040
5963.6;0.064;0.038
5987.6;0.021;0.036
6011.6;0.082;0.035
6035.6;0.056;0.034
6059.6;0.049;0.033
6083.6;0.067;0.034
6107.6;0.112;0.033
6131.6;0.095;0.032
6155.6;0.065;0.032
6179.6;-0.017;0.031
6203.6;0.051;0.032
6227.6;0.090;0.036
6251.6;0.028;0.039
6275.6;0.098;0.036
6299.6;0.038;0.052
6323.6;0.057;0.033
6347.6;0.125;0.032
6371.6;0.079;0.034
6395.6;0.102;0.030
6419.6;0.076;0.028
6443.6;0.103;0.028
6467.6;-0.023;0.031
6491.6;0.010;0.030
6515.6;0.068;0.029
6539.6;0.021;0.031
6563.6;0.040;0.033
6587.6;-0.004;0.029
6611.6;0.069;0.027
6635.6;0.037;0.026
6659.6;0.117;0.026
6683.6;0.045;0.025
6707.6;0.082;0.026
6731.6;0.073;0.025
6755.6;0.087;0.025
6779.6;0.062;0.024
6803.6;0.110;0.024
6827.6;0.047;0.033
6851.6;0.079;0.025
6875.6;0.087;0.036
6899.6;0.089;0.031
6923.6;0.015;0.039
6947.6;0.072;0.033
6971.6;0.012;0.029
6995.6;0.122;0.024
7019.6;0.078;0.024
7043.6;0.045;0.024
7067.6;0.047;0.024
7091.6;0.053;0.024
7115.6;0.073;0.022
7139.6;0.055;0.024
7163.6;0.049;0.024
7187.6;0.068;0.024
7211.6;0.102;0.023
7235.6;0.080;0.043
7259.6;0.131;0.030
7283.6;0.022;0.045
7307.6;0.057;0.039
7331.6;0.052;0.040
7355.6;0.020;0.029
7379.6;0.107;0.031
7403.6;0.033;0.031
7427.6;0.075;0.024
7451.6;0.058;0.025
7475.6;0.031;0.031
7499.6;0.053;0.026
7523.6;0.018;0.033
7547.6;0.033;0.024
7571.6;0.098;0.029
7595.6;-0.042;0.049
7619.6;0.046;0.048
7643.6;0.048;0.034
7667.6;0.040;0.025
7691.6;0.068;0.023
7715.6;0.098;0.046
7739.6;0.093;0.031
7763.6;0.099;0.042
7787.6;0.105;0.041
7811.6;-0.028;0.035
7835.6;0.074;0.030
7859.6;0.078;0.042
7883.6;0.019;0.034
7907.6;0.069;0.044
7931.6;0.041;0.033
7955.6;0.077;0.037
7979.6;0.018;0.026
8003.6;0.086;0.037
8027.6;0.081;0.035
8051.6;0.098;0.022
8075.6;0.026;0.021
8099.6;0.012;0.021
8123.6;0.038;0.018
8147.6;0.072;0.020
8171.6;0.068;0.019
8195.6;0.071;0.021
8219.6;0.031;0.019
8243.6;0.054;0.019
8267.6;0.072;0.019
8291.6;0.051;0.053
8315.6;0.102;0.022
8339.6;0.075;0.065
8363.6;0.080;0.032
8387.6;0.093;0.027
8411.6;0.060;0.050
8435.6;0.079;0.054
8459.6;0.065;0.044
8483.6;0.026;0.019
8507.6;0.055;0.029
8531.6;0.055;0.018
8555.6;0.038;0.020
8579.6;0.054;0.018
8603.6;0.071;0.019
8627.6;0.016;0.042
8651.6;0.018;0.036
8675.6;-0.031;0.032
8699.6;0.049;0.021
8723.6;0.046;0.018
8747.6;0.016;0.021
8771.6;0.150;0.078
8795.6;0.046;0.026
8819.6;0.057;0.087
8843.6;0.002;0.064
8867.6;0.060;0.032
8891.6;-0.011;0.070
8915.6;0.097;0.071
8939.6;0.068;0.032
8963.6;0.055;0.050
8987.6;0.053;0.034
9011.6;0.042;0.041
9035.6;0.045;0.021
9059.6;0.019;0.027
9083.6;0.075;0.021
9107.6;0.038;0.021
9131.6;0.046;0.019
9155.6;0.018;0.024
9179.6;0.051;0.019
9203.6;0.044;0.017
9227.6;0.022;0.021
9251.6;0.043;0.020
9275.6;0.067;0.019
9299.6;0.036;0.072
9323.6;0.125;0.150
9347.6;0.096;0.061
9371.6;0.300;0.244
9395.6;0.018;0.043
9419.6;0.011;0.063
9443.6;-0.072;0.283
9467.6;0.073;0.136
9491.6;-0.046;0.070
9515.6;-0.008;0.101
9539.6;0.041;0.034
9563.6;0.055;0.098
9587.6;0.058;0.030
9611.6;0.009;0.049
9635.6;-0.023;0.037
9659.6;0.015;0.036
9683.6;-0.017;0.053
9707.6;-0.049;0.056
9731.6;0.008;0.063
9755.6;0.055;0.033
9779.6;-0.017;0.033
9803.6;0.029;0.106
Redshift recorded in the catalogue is 0.528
